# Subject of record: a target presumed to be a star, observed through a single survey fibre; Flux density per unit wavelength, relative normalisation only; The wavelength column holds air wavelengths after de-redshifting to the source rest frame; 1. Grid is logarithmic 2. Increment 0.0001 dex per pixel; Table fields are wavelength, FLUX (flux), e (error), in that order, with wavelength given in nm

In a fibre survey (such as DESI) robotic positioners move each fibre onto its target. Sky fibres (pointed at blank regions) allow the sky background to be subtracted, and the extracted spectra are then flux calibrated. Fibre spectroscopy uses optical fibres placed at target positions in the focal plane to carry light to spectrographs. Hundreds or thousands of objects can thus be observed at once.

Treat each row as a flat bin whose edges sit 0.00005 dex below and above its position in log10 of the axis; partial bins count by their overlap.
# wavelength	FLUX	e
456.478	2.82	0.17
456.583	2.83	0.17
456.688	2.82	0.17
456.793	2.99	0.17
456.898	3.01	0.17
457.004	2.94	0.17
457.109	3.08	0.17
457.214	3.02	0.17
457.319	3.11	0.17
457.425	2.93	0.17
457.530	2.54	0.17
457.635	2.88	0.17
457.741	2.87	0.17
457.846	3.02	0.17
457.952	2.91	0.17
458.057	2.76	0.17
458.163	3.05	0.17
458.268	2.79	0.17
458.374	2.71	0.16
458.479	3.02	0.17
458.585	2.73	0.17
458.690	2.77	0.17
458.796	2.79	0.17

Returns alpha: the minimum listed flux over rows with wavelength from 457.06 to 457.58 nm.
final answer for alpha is 2.54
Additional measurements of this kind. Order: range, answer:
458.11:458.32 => 2.79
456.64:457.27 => 2.82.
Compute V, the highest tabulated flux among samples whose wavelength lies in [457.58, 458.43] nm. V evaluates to 3.05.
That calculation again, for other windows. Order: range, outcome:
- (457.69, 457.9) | 3.02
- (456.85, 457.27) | 3.08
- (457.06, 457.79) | 3.11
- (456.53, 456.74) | 2.83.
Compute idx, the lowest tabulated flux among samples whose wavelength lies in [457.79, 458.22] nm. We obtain 2.76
